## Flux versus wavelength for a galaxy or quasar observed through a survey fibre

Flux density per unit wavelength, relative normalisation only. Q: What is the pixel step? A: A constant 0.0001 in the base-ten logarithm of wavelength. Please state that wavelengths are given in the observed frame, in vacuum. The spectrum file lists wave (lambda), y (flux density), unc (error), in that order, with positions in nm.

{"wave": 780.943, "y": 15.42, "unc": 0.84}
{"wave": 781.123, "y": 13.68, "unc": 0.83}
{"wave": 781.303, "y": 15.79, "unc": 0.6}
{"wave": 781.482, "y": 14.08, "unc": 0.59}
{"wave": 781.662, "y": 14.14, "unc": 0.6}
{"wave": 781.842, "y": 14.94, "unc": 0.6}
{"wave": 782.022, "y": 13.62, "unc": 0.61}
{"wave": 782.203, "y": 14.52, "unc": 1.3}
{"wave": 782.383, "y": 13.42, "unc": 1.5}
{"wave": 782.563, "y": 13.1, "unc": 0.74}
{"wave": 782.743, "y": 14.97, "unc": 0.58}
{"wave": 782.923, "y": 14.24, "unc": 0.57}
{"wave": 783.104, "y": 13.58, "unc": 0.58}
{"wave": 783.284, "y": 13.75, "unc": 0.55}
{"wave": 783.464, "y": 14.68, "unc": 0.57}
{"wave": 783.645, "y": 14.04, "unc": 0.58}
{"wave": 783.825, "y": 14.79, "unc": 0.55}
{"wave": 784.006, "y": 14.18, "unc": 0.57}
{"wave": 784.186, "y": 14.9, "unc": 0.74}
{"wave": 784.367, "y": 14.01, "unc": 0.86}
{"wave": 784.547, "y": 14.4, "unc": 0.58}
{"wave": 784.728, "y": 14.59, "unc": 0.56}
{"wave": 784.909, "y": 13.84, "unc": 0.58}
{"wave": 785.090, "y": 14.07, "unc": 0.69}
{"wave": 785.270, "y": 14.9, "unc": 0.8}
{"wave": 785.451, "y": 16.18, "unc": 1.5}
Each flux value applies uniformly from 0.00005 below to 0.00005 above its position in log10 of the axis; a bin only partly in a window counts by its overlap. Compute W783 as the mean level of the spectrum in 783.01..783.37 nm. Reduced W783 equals 13.7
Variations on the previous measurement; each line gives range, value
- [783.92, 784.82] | 14.4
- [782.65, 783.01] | 14.6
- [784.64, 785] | 14.2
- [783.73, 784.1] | 14.5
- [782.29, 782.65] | 13.3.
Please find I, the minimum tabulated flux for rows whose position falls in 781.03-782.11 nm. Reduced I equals 13.62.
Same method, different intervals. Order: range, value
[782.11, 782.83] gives 13.1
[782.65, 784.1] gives 13.58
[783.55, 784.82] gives 14.01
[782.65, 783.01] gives 14.24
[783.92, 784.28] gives 14.18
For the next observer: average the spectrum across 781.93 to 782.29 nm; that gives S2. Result 14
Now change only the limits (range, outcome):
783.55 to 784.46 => 14.4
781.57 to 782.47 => 14.1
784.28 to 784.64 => 14.2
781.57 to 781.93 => 14.5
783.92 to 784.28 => 14.5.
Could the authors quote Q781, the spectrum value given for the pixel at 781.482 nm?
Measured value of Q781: 14.08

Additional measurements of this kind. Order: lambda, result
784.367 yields 14.01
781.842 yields 14.94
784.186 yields 14.9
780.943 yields 15.42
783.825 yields 14.79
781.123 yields 13.68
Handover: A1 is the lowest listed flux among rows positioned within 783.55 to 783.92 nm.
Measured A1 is 14.04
